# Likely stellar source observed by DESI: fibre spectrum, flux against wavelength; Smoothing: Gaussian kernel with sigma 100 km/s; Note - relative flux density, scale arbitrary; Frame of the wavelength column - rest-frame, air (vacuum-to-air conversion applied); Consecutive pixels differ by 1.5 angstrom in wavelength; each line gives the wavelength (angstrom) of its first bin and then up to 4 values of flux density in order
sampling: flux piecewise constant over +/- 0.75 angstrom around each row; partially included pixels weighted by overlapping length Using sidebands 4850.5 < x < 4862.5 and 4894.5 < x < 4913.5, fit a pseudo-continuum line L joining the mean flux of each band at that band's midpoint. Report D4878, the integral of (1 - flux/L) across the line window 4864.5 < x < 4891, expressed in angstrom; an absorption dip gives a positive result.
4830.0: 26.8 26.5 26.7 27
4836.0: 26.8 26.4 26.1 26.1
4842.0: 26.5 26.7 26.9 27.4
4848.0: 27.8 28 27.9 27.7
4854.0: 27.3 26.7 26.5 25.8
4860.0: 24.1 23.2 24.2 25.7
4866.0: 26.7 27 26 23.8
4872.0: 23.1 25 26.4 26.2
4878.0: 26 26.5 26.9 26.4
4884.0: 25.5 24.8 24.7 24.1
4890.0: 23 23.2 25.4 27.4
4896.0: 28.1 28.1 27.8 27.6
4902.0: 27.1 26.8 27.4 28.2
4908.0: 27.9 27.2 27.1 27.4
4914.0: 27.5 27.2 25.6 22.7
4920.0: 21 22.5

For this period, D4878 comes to 1.3 angstrom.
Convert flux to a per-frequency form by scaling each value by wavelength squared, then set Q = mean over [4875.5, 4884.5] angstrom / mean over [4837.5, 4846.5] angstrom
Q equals 1.01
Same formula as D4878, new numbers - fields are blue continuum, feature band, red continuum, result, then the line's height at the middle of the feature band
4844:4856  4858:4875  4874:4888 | 1.0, 26.6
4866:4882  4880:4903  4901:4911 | 0.6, 26.7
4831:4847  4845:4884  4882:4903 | 0.3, 26.3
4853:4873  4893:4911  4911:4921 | -1.5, 25.3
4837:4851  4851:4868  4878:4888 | 0.3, 26.5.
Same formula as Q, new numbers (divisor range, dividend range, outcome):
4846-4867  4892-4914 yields 1.06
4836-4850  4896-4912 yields 1.05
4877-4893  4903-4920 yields 1.07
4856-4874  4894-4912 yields 1.11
